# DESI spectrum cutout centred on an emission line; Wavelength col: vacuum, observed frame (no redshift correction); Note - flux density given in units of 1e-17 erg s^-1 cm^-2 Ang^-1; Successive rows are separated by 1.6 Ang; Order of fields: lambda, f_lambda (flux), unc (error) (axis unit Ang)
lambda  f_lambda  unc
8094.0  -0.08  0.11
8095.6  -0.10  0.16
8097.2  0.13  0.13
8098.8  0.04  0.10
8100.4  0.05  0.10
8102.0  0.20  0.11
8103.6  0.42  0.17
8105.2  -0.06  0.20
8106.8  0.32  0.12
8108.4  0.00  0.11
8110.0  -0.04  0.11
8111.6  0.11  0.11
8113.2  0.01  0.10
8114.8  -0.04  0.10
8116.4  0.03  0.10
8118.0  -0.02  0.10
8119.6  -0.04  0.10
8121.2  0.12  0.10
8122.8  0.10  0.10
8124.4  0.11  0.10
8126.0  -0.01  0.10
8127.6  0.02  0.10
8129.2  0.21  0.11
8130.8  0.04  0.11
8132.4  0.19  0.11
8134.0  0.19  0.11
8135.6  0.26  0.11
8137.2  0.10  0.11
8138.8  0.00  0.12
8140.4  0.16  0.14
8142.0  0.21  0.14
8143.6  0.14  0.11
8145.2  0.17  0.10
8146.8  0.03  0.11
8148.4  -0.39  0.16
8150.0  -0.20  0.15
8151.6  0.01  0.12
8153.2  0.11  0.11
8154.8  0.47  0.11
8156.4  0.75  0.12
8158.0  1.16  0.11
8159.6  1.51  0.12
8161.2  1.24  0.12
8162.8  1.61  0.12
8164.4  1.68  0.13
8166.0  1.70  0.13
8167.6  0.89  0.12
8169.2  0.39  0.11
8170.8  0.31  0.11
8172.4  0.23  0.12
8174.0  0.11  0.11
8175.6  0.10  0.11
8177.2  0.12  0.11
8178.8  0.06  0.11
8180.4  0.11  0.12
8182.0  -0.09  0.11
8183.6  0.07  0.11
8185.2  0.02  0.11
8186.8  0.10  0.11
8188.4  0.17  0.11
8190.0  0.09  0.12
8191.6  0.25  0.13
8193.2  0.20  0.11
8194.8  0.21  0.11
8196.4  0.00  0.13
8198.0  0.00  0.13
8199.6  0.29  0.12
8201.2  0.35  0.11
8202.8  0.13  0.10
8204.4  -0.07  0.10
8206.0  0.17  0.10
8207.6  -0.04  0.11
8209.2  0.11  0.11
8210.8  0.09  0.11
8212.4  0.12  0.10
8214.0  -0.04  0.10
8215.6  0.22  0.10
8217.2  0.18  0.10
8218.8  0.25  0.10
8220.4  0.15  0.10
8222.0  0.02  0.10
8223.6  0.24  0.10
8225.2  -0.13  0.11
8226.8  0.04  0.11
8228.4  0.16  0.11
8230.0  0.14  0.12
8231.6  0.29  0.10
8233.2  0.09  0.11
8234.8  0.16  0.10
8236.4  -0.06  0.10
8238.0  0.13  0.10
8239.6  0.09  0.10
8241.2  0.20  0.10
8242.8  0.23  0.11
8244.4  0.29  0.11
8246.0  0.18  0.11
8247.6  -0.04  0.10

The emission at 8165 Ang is [O II] 3727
